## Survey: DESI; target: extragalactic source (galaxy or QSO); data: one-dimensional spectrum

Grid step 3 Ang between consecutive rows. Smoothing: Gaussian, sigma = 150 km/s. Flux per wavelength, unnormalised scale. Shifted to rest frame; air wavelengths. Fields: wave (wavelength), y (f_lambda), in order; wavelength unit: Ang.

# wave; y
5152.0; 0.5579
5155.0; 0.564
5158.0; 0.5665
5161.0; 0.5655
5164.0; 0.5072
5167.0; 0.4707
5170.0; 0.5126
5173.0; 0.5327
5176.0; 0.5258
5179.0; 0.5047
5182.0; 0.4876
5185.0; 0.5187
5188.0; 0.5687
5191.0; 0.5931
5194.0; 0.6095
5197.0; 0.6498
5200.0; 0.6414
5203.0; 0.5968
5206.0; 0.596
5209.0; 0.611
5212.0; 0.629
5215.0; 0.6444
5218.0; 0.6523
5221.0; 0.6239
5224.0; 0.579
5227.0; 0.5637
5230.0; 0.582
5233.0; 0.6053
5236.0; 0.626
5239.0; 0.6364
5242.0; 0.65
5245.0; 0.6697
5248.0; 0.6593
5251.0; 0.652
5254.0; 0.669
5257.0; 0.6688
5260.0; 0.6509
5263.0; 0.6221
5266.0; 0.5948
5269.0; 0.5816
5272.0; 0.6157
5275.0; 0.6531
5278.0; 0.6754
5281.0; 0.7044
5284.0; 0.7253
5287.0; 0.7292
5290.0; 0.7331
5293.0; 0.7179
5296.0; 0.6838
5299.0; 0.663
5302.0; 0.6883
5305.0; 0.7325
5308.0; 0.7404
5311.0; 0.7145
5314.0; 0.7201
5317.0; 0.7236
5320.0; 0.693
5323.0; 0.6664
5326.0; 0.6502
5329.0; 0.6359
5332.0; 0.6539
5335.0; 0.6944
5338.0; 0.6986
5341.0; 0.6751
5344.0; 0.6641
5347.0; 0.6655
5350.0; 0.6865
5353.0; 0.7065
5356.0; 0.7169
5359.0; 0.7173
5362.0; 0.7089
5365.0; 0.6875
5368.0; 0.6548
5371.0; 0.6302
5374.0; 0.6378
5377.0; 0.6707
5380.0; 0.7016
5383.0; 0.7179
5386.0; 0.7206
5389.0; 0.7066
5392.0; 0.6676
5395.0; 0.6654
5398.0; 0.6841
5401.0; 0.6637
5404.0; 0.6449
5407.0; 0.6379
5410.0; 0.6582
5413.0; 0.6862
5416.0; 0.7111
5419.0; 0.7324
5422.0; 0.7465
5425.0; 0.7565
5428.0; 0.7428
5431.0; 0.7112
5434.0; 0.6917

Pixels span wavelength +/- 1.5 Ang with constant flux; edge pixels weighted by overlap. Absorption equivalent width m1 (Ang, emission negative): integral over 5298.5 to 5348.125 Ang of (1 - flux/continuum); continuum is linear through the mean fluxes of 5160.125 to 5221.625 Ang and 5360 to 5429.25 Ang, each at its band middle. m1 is -3.1 Ang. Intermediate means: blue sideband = 0.573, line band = 0.688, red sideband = 0.688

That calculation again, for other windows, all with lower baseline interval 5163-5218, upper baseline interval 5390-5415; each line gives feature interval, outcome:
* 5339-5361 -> -1.7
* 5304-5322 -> -2.7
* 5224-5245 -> -0.8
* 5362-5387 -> -1.0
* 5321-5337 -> -0.8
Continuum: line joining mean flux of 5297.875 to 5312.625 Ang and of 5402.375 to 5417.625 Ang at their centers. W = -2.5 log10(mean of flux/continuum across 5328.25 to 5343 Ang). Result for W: 0.04 mag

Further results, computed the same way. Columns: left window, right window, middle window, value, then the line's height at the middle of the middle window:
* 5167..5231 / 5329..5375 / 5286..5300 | -0.106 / 0.641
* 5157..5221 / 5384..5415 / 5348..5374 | -0.047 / 0.656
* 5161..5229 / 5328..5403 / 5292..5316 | -0.105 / 0.642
